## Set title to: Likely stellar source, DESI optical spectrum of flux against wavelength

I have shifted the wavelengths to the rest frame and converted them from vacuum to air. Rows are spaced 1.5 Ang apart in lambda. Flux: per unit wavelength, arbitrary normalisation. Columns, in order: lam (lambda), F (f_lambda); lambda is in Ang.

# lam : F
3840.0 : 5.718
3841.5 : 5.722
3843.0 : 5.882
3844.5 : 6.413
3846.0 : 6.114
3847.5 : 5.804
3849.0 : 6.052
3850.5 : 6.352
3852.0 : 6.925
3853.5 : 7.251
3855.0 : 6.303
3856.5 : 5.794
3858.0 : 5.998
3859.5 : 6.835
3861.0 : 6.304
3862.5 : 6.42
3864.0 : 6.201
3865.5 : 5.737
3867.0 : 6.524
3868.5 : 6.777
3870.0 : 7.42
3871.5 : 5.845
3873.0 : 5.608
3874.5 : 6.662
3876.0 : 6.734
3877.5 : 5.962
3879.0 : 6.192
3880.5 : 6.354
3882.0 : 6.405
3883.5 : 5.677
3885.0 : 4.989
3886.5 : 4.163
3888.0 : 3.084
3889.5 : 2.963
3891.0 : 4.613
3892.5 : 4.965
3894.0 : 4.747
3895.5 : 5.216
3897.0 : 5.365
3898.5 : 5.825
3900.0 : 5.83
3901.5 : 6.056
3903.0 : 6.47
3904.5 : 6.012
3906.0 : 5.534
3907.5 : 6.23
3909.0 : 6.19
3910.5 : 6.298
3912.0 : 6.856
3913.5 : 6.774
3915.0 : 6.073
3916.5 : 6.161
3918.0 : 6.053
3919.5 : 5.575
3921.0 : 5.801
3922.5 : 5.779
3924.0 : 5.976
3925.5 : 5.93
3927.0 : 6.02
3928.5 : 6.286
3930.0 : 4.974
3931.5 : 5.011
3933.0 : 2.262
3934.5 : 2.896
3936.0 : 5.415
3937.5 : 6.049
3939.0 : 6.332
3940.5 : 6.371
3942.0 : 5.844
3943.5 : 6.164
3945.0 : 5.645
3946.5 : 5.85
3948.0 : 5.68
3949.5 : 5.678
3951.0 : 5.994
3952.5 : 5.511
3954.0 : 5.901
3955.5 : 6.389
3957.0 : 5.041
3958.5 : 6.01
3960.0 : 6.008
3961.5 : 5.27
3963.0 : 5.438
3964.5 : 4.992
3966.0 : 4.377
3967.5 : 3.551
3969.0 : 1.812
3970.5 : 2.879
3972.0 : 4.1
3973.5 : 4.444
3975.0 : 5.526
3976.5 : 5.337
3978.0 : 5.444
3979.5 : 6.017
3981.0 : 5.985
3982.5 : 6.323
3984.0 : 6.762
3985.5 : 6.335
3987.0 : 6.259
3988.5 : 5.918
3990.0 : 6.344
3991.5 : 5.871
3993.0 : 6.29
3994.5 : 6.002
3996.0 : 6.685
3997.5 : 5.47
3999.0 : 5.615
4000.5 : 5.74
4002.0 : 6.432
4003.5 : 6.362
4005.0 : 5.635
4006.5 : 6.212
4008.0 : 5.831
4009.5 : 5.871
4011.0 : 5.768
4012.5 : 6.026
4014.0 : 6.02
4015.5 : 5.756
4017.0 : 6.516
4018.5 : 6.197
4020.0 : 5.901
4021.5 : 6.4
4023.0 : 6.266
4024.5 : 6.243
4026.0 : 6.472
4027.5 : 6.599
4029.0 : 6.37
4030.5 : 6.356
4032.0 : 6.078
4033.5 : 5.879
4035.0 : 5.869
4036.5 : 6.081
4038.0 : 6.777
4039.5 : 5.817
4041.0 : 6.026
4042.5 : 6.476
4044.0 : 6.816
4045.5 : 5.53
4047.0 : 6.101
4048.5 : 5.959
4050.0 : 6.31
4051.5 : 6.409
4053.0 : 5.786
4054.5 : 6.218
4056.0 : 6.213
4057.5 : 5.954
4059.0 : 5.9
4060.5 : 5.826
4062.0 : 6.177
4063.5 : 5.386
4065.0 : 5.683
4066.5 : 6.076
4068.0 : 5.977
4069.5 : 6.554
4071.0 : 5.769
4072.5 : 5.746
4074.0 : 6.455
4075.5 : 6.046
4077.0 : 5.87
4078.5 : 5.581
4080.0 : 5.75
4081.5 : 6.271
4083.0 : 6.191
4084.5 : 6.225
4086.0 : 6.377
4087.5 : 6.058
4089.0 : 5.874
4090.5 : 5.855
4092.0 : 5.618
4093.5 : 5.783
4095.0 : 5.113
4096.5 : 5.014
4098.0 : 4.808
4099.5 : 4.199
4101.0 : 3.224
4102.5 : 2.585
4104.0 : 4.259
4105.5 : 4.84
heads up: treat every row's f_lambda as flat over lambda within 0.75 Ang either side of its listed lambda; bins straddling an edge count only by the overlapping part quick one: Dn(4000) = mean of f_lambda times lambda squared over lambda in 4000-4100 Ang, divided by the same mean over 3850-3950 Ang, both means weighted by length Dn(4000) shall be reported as 1.1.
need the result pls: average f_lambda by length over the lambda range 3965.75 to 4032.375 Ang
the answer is 5.75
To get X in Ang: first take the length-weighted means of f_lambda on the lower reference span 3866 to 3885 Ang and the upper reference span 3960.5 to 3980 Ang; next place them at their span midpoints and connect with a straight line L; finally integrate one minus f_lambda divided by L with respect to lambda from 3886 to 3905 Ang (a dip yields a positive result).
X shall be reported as 2.8 Ang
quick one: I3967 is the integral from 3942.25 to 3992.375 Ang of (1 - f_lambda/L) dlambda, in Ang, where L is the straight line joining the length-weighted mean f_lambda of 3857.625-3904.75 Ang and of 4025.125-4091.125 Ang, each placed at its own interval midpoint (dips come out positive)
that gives 4.11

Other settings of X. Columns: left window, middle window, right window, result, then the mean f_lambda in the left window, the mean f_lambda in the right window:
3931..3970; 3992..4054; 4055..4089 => -4.8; 5.2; 6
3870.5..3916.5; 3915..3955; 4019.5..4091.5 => 1.3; 5.67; 6.09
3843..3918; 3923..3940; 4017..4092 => 2.2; 5.94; 6.1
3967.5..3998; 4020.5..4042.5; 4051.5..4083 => -1.9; 5.44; 5.98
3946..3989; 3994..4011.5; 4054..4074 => -1.3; 5.33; 5.98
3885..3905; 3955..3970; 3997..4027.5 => 2.1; 5.01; 6.06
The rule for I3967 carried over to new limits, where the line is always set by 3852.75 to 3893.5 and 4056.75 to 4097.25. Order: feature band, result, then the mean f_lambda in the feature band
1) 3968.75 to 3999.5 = 1.64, 5.56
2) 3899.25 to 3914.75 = -0.99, 6.22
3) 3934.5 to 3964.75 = 0.71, 5.72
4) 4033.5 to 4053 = -0.89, 6.15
